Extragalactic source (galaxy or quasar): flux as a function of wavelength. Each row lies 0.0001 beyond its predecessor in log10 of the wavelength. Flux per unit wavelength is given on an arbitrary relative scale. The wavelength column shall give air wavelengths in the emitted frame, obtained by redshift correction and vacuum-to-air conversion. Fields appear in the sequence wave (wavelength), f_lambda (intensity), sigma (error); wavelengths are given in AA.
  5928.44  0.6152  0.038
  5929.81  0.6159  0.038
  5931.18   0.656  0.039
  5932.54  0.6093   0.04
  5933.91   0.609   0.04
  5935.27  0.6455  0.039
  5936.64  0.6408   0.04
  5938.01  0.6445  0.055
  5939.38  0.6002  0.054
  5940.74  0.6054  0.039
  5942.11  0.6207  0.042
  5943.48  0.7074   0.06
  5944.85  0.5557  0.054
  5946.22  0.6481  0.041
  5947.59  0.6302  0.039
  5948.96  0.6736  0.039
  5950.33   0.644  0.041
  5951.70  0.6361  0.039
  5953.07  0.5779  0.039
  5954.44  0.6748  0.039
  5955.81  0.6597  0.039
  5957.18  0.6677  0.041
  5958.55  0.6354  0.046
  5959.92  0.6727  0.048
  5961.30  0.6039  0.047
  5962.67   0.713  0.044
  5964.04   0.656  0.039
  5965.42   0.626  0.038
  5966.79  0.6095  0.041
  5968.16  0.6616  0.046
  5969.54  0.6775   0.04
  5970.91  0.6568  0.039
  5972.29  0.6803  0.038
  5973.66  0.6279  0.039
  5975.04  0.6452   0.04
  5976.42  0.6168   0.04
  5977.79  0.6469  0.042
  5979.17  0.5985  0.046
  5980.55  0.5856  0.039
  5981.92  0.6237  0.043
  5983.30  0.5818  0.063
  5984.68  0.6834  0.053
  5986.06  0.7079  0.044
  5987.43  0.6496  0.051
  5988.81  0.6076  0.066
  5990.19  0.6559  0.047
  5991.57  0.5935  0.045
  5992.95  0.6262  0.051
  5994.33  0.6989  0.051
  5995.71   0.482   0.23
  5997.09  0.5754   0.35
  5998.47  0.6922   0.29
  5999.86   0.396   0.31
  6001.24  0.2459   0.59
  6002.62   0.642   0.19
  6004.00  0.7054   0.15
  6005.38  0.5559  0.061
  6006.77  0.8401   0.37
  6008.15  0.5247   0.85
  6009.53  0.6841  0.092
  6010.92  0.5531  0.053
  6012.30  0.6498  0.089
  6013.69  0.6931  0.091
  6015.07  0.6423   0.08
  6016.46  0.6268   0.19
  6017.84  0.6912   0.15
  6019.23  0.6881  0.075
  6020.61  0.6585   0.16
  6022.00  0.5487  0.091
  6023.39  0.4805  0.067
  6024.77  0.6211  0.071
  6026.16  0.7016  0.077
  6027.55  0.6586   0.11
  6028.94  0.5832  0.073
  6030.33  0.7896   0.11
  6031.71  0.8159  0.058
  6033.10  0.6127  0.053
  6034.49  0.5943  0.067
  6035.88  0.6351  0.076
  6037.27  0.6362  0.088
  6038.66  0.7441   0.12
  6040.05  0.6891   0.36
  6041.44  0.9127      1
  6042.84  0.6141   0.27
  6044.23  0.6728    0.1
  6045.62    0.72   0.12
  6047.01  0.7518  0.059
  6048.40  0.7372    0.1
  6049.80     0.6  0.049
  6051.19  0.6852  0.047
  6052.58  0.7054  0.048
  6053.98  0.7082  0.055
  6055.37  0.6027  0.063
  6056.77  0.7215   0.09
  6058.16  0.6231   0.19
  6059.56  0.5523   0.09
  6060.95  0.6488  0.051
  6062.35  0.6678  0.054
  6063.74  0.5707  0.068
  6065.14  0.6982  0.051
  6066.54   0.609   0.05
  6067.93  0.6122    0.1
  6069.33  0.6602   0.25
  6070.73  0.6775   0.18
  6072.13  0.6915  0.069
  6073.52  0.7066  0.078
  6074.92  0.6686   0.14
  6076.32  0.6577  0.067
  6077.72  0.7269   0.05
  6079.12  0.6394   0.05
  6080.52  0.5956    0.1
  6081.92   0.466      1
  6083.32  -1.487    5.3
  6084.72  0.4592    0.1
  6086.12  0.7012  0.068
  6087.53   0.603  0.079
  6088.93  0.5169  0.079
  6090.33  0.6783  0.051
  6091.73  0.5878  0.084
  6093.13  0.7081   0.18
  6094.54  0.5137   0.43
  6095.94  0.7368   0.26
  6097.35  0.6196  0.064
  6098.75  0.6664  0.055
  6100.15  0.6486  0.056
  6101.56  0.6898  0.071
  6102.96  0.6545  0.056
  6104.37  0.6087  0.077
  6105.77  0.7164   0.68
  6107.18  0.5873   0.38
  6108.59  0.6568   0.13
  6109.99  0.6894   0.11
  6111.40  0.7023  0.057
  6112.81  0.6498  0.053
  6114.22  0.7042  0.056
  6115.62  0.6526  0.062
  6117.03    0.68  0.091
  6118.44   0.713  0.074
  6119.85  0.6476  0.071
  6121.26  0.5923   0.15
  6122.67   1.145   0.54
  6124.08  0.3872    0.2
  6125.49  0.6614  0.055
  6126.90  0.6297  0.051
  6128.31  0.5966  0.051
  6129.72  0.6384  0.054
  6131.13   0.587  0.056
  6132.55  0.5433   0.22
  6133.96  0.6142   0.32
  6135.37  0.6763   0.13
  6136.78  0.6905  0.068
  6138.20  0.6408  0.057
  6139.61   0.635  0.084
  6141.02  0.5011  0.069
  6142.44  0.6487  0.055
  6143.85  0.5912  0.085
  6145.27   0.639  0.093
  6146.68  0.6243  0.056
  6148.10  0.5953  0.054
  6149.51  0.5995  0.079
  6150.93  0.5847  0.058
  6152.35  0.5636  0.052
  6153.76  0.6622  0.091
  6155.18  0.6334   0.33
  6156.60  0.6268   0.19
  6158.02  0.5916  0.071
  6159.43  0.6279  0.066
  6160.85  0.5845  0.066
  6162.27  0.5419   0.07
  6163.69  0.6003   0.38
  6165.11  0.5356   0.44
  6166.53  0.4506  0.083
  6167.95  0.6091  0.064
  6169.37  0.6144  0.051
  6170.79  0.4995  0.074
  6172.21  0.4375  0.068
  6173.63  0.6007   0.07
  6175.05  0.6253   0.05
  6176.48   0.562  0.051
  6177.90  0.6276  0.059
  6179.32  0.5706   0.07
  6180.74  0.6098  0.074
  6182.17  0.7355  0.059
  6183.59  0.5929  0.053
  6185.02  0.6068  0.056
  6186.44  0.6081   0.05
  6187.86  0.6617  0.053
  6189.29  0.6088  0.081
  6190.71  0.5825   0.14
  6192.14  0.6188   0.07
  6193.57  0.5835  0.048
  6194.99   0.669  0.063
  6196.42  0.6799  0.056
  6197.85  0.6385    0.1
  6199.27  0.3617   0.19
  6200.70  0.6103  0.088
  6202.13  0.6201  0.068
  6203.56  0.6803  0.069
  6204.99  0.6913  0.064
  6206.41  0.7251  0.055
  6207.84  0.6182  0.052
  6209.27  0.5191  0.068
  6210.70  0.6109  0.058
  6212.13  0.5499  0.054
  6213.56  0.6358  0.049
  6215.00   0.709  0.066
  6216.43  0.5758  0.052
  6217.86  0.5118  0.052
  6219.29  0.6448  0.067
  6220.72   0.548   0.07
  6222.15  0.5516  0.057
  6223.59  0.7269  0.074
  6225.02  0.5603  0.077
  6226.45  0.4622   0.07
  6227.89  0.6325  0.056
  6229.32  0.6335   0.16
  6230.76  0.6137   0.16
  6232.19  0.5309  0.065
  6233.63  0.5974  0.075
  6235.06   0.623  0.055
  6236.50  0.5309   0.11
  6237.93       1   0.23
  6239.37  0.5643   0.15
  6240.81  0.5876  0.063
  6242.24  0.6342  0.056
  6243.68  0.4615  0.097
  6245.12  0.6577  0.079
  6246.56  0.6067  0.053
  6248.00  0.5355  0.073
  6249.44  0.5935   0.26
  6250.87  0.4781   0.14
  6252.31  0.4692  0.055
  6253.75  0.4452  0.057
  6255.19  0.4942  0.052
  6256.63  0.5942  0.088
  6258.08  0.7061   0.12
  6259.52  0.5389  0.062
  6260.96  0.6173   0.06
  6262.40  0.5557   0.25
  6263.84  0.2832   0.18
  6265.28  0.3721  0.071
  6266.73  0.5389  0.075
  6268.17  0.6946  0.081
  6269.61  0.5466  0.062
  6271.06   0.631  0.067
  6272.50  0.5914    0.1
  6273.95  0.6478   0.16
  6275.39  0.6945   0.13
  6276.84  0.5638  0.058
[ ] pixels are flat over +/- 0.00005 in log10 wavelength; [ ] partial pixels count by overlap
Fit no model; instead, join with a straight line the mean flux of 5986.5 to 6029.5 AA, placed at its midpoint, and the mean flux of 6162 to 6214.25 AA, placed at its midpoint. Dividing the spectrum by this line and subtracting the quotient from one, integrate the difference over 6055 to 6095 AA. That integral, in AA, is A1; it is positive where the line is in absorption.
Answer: 3.50 AA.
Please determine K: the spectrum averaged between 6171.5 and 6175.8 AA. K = 0.554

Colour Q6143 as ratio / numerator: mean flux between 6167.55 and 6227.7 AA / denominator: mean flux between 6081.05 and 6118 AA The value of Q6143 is 1.08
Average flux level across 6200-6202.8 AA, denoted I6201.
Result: 0.615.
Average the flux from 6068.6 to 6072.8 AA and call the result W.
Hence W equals 0.675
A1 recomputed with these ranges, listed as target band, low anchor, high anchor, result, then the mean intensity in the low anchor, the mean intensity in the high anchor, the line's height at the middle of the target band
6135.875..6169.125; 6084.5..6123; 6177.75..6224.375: 2.0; 0.66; 0.614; 0.637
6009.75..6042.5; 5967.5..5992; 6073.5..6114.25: -2.9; 0.639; 0.565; 0.609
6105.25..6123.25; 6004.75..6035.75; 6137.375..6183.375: -2.6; 0.646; 0.593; 0.61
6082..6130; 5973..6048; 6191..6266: 2.3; 0.639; 0.586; 0.616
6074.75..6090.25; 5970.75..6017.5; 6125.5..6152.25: 5.0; 0.618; 0.613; 0.615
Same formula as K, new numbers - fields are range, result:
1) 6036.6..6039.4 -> 0.691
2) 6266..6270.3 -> 0.594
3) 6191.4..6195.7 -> 0.623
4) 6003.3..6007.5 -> 0.699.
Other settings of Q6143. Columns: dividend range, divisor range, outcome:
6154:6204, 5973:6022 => 0.96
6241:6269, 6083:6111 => 0.97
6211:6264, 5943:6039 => 0.92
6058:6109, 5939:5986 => 0.90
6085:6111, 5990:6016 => 1.07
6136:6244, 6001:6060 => 0.92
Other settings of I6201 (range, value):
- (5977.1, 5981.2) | 0.611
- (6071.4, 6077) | 0.682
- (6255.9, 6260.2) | 0.612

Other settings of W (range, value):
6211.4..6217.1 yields 0.617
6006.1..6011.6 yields 0.65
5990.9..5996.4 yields 0.6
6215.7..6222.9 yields 0.567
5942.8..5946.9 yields 0.637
